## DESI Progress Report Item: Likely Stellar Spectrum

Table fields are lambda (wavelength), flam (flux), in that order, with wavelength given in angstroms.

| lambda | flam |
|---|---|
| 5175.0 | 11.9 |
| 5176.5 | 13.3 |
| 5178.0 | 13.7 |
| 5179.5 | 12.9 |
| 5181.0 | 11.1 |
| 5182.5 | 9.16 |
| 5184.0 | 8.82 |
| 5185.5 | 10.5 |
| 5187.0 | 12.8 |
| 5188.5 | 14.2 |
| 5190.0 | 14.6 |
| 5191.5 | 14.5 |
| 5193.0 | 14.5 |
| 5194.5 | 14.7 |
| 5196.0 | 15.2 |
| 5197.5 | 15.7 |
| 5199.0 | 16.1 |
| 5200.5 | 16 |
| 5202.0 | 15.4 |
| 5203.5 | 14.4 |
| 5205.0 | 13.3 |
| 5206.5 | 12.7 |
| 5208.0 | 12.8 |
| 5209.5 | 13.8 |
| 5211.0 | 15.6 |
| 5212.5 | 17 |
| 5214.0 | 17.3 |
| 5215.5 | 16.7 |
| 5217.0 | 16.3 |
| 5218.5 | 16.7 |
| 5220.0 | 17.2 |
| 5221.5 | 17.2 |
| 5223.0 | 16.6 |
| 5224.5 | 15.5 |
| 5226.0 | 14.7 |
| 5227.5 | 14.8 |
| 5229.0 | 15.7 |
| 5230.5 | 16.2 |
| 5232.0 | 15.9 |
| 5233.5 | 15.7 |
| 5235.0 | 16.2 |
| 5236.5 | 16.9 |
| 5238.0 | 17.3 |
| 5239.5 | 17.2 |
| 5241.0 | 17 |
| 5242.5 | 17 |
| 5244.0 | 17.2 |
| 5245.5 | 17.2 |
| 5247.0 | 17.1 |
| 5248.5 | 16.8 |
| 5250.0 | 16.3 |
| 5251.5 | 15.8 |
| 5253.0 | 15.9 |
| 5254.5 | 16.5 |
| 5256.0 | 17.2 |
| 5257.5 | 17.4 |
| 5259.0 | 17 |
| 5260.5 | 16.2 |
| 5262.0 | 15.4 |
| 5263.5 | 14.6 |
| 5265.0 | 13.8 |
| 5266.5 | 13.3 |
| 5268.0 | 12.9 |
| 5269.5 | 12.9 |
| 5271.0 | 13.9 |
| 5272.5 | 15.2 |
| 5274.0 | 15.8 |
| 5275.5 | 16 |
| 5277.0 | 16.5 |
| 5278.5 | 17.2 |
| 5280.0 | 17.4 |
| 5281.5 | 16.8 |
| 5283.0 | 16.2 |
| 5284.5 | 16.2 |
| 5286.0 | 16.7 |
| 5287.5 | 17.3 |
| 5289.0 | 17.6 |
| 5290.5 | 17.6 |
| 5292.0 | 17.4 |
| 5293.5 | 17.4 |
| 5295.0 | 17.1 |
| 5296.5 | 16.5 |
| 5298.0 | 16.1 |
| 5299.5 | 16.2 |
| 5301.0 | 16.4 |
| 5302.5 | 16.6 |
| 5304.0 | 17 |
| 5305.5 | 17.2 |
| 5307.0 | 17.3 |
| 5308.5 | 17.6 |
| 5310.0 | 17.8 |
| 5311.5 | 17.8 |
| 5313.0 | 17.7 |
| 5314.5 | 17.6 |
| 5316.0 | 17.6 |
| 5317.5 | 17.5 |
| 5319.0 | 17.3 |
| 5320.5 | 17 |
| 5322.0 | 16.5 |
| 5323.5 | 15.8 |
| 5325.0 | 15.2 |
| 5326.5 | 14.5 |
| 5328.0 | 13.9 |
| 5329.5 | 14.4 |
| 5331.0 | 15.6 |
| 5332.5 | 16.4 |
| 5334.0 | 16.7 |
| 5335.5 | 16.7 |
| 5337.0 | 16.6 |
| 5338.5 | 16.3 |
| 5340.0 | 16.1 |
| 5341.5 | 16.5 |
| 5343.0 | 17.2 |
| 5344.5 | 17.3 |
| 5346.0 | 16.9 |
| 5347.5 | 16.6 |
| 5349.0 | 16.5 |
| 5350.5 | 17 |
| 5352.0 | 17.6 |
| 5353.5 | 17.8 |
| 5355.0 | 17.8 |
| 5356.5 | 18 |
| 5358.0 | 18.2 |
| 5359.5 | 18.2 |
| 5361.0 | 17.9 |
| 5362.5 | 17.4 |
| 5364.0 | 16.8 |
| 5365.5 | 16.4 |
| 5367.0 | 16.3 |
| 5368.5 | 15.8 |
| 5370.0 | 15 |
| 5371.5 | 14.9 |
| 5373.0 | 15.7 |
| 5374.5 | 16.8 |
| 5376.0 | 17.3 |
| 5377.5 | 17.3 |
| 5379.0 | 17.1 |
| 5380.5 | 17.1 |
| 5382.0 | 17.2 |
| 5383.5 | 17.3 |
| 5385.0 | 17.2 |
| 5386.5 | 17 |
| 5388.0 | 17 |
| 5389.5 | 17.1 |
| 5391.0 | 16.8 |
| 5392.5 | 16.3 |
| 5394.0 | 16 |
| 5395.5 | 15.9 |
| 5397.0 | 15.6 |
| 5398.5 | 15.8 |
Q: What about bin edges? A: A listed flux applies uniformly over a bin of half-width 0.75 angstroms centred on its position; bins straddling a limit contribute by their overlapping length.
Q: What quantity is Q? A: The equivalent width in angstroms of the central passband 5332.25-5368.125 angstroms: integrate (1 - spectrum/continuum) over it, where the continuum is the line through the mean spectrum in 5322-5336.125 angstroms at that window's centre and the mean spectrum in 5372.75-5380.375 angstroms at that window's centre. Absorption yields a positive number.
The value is -2.0 angstroms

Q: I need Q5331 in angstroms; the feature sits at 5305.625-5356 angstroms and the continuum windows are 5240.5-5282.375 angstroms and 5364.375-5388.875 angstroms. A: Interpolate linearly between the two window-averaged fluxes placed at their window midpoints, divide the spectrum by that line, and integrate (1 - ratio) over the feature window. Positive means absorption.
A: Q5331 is -1.2 angstroms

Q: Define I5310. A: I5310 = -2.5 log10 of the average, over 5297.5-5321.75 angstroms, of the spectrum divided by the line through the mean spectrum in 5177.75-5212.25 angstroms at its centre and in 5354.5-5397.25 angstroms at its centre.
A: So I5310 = -0.100 mag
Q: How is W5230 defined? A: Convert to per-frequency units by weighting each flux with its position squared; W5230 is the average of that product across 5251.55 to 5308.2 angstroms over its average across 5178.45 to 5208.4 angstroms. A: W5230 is 1.24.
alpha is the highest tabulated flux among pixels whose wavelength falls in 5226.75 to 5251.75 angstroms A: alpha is 17.3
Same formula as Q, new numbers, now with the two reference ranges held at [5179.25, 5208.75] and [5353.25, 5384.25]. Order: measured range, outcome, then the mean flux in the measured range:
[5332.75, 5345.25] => -0.23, 16.7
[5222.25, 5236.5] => -1.59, 15.8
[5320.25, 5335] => 0.52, 15.6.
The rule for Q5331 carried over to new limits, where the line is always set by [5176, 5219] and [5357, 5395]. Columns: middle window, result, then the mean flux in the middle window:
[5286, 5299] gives -1.3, 17.1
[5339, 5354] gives -0.5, 16.9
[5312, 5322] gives -0.9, 17.4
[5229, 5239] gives -1.1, 16.3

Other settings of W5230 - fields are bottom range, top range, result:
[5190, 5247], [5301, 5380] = 1.11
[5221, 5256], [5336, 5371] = 1.08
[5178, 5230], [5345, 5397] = 1.24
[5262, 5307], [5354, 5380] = 1.08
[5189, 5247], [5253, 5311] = 1.06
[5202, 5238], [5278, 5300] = 1.11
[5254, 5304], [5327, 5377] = 1.06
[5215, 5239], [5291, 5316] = 1.09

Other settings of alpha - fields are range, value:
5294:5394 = 18.2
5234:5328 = 17.8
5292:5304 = 17.4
